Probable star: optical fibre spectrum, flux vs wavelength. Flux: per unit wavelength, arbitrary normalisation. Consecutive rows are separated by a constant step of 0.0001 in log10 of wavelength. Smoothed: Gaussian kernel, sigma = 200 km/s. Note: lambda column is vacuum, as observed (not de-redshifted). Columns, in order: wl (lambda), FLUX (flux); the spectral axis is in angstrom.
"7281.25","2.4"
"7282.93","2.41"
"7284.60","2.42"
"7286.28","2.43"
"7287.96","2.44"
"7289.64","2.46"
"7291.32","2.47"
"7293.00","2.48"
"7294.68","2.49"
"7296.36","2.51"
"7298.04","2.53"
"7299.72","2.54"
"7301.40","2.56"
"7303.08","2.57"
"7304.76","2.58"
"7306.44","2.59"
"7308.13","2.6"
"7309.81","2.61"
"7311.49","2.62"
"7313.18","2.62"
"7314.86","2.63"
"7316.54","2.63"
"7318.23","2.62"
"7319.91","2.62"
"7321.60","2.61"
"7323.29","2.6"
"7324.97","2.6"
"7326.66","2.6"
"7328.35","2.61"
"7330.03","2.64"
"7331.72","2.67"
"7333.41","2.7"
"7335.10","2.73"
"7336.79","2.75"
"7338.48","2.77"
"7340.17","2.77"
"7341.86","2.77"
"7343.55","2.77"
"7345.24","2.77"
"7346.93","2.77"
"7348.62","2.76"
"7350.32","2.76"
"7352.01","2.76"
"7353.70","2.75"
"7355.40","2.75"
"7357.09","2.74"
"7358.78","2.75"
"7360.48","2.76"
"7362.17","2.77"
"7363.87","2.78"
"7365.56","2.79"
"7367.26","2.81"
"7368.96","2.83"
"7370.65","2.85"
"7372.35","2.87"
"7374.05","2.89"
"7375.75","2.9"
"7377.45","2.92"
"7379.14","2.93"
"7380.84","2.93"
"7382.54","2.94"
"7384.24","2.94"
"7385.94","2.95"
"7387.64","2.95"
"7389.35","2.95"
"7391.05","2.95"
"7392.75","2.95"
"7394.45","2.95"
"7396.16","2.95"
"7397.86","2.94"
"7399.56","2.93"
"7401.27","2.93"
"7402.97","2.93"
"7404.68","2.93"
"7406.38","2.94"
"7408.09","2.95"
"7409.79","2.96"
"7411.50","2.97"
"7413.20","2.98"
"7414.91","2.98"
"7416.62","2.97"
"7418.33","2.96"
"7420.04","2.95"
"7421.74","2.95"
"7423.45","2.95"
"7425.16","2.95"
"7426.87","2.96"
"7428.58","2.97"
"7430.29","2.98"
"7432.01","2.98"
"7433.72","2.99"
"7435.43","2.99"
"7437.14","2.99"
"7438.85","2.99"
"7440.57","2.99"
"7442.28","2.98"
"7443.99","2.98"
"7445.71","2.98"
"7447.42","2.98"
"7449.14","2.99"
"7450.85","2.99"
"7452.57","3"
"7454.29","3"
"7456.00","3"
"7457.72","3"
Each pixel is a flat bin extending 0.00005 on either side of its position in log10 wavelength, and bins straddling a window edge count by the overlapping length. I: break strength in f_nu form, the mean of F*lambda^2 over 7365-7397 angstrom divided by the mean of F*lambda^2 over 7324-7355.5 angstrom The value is 1.08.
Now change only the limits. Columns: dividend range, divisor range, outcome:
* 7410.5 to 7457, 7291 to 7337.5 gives 1.18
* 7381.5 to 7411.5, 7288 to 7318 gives 1.18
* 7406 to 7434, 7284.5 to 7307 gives 1.22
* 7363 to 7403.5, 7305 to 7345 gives 1.11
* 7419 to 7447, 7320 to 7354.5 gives 1.13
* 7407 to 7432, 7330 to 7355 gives 1.10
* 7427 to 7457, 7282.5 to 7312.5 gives 1.23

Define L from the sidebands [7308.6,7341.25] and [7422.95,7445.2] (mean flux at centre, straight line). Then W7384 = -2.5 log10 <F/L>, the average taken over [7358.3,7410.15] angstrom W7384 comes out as -0.026 mag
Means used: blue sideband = 2.65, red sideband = 2.98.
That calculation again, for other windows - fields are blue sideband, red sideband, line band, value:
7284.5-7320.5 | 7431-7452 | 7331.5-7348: -0.03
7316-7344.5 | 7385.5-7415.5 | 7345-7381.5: 0.00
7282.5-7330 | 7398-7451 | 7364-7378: -0.03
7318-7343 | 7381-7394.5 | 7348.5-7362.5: 0.01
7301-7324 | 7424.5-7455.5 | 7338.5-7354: -0.02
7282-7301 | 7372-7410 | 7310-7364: -0.01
